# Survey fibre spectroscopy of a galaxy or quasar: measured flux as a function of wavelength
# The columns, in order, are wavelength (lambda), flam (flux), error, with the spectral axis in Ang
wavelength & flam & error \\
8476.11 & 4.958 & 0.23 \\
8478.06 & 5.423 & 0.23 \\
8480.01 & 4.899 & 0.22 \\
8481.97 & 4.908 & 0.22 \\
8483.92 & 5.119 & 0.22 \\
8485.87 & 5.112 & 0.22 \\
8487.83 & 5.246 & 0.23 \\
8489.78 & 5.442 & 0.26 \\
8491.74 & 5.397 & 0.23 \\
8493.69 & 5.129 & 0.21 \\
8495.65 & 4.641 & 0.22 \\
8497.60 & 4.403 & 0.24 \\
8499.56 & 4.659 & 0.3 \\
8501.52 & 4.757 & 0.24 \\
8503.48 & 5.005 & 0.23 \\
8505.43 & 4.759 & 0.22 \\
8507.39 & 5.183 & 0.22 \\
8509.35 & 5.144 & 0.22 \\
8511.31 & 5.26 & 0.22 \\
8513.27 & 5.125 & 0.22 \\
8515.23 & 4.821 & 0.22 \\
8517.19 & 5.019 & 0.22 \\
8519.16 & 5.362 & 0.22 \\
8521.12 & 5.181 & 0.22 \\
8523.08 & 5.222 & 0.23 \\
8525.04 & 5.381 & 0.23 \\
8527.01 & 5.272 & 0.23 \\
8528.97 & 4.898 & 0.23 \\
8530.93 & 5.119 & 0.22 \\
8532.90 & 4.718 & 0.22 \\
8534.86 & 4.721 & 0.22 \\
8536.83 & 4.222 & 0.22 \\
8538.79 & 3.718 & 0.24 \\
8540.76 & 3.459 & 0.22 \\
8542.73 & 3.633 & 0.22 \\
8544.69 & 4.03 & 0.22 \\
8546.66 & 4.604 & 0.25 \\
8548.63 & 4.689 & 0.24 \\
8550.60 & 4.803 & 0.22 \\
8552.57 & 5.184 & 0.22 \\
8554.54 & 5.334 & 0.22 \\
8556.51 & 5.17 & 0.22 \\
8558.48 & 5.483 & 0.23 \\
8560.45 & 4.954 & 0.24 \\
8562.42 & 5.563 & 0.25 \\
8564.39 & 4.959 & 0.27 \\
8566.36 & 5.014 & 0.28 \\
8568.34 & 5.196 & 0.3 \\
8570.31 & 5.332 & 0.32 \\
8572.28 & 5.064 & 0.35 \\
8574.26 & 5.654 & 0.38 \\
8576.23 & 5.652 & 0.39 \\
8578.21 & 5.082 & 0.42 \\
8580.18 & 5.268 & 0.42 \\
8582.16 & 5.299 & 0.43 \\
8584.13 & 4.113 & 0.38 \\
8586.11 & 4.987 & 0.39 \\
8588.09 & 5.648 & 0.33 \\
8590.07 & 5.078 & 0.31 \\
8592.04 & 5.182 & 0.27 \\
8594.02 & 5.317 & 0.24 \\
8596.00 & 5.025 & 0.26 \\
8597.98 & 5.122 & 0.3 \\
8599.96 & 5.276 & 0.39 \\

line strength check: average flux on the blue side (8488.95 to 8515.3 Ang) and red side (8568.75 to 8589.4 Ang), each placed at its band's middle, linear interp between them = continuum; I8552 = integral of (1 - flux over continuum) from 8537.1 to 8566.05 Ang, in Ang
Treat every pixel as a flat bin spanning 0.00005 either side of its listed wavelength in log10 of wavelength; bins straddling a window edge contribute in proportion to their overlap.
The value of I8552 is 2.5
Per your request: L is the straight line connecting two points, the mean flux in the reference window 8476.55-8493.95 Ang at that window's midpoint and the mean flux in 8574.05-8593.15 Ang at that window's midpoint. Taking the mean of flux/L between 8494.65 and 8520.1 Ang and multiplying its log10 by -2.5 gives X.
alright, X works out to 0.05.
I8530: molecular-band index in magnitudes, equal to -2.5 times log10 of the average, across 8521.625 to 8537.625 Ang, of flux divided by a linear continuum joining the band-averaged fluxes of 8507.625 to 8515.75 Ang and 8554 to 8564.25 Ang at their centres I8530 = 0.045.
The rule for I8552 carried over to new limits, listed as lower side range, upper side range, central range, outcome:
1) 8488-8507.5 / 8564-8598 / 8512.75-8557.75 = 2.4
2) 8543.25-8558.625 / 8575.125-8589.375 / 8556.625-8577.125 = -1.1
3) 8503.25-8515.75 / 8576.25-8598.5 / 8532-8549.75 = 3.1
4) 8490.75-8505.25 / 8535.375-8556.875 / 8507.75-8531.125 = -2.5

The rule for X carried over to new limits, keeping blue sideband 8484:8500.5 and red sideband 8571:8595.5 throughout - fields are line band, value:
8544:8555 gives 0.08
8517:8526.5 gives -0.04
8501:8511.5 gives 0.01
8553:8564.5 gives -0.02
